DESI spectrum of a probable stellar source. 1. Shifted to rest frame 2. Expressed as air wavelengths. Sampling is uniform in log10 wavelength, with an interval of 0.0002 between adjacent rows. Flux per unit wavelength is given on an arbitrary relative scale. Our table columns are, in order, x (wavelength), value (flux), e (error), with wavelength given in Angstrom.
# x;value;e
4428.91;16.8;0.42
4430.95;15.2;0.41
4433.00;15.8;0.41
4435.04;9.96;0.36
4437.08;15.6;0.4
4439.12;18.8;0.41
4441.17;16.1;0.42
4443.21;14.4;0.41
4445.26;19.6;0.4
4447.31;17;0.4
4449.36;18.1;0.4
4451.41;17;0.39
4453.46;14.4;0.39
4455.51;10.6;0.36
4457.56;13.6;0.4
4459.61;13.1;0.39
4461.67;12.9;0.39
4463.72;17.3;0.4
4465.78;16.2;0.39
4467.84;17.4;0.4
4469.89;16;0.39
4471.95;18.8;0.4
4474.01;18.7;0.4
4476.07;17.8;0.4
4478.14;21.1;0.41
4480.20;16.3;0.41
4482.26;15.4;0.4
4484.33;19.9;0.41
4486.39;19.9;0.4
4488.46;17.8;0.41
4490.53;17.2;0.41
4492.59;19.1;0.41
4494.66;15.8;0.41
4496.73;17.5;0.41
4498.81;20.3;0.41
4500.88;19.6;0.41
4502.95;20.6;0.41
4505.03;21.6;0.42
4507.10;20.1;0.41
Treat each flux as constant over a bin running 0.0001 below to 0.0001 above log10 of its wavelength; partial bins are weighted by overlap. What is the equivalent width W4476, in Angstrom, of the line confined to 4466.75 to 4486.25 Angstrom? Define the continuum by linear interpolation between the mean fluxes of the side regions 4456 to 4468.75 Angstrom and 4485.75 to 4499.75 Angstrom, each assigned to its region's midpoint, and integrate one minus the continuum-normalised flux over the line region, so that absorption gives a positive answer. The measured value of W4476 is -1.9 Angstrom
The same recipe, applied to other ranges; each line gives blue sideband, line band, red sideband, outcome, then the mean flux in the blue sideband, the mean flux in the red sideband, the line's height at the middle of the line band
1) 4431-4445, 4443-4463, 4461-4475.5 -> 1.2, 15.4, 16.9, 16.1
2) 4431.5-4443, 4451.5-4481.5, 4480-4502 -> 1.4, 15.2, 18.2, 16.8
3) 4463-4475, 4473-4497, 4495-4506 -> 0.6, 17.4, 19.6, 18.5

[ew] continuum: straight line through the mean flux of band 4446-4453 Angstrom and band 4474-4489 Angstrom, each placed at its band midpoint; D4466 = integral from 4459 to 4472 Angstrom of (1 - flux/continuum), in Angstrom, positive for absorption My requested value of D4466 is 1.4 Angstrom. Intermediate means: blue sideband 17.2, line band 15.8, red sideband 18.4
